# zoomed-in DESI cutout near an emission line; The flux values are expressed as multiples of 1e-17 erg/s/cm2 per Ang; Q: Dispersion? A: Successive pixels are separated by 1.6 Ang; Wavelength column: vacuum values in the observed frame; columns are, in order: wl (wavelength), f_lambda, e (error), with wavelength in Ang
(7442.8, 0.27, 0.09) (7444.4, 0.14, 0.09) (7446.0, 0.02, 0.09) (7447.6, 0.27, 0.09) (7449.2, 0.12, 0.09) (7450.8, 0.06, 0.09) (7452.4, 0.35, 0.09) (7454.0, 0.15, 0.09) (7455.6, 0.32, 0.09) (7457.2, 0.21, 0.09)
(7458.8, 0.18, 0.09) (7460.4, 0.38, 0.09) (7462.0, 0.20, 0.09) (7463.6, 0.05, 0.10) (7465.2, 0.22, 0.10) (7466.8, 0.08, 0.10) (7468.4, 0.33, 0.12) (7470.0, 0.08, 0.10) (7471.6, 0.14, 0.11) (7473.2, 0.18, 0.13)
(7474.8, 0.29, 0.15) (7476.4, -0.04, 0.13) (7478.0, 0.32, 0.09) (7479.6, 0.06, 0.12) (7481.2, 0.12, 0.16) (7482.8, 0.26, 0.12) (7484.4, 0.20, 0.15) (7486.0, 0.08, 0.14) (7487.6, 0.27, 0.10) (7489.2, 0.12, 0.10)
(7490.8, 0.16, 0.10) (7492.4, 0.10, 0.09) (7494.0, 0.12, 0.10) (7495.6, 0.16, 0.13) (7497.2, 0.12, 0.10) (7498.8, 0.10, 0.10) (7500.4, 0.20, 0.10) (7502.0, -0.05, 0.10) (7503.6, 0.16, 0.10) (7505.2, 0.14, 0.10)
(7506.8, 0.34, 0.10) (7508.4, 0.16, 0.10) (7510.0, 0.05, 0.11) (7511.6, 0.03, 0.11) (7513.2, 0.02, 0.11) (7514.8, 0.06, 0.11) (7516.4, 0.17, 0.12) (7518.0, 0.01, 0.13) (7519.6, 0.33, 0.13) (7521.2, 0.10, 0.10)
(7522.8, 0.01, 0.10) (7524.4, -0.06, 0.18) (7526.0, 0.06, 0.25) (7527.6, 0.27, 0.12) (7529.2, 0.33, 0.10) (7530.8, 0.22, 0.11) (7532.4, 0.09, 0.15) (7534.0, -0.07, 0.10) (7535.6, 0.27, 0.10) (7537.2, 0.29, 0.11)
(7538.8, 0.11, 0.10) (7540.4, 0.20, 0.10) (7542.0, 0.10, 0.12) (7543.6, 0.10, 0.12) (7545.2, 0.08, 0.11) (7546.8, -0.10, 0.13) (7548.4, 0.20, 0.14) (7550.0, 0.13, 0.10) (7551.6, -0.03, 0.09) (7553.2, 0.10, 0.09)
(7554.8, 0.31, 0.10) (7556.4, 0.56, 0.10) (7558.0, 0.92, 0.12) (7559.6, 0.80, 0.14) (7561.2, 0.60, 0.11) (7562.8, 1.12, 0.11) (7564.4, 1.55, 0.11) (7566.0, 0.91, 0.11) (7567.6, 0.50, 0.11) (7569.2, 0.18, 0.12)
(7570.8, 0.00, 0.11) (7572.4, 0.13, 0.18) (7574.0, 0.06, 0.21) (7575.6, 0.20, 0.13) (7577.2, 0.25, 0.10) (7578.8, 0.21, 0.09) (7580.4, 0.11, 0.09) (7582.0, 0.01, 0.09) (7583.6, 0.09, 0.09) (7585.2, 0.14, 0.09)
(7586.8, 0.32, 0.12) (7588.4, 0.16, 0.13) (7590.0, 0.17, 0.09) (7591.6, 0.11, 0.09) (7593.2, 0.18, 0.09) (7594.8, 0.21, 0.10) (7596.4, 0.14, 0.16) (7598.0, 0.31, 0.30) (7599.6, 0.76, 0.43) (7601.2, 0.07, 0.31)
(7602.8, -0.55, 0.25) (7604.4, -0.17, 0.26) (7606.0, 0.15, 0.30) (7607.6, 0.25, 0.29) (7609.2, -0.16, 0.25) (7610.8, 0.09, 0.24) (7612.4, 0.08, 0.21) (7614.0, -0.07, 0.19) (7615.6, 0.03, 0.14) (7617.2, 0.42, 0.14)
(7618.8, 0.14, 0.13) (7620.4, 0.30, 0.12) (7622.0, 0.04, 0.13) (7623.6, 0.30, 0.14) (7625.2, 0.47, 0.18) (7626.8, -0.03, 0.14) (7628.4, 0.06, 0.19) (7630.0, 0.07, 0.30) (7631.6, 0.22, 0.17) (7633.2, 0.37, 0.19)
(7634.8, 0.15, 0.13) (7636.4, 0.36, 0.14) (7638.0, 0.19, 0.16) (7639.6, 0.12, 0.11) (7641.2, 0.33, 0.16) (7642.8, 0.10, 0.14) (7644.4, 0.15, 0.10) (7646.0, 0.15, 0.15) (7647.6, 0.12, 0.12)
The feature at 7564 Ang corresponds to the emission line [O II]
